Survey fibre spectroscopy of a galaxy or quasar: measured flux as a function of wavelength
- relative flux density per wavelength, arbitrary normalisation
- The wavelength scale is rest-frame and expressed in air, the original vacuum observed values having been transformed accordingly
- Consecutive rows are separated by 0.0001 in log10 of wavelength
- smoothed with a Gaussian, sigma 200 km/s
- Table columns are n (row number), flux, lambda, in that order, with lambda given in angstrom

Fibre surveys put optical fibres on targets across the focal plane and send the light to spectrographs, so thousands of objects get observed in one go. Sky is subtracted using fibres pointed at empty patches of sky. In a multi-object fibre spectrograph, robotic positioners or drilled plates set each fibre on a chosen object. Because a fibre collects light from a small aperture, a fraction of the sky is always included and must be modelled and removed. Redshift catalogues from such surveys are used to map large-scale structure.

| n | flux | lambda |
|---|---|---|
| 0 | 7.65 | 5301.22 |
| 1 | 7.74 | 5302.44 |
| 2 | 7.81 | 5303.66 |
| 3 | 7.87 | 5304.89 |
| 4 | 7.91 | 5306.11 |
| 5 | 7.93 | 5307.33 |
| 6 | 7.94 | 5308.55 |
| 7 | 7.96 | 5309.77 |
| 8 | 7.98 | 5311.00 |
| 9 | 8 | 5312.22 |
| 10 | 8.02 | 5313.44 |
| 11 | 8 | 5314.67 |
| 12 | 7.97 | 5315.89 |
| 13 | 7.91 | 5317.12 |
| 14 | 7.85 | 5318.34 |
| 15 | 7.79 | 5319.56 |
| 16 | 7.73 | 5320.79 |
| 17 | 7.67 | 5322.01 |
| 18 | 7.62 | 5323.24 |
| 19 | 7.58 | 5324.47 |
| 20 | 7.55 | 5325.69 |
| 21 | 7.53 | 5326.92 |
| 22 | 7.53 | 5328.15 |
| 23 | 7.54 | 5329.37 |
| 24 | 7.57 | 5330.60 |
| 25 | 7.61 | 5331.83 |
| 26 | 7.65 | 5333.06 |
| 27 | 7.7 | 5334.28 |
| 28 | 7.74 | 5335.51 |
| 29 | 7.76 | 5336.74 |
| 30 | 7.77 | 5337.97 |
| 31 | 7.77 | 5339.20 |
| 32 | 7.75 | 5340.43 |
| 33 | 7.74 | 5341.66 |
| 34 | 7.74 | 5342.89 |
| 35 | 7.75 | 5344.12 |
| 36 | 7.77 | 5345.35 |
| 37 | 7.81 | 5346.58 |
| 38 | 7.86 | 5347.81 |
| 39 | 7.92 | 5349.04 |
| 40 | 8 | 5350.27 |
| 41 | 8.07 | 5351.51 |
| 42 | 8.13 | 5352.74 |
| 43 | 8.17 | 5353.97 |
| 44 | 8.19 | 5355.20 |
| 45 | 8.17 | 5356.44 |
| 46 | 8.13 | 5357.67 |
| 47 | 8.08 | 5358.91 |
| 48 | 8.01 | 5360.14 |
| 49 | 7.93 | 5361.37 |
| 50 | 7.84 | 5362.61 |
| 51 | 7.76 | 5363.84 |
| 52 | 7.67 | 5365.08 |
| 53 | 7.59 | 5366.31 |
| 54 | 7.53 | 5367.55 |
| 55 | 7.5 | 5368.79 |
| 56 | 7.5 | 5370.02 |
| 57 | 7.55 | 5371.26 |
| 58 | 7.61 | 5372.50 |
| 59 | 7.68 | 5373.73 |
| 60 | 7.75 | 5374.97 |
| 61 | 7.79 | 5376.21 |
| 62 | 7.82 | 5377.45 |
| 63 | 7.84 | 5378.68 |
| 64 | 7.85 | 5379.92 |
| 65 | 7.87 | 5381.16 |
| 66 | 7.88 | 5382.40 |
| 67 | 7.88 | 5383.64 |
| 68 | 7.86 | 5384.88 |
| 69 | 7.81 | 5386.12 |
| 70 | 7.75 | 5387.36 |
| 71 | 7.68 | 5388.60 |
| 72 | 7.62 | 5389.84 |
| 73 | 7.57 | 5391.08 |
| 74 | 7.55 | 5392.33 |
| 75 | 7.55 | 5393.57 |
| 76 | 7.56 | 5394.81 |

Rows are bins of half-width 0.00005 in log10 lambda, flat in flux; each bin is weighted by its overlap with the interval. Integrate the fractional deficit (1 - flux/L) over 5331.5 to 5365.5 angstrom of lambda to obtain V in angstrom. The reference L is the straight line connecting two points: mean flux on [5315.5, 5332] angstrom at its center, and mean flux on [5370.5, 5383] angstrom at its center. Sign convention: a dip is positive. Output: -0.73 angstrom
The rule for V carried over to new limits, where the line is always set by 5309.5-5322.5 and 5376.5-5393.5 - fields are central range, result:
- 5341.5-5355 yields -0.15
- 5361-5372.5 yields 0.23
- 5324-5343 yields 0.50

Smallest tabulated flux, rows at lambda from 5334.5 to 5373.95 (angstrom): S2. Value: 7.5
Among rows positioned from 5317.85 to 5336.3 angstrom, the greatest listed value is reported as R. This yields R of 7.85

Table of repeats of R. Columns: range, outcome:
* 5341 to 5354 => 8.17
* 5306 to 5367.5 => 8.19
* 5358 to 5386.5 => 8.08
